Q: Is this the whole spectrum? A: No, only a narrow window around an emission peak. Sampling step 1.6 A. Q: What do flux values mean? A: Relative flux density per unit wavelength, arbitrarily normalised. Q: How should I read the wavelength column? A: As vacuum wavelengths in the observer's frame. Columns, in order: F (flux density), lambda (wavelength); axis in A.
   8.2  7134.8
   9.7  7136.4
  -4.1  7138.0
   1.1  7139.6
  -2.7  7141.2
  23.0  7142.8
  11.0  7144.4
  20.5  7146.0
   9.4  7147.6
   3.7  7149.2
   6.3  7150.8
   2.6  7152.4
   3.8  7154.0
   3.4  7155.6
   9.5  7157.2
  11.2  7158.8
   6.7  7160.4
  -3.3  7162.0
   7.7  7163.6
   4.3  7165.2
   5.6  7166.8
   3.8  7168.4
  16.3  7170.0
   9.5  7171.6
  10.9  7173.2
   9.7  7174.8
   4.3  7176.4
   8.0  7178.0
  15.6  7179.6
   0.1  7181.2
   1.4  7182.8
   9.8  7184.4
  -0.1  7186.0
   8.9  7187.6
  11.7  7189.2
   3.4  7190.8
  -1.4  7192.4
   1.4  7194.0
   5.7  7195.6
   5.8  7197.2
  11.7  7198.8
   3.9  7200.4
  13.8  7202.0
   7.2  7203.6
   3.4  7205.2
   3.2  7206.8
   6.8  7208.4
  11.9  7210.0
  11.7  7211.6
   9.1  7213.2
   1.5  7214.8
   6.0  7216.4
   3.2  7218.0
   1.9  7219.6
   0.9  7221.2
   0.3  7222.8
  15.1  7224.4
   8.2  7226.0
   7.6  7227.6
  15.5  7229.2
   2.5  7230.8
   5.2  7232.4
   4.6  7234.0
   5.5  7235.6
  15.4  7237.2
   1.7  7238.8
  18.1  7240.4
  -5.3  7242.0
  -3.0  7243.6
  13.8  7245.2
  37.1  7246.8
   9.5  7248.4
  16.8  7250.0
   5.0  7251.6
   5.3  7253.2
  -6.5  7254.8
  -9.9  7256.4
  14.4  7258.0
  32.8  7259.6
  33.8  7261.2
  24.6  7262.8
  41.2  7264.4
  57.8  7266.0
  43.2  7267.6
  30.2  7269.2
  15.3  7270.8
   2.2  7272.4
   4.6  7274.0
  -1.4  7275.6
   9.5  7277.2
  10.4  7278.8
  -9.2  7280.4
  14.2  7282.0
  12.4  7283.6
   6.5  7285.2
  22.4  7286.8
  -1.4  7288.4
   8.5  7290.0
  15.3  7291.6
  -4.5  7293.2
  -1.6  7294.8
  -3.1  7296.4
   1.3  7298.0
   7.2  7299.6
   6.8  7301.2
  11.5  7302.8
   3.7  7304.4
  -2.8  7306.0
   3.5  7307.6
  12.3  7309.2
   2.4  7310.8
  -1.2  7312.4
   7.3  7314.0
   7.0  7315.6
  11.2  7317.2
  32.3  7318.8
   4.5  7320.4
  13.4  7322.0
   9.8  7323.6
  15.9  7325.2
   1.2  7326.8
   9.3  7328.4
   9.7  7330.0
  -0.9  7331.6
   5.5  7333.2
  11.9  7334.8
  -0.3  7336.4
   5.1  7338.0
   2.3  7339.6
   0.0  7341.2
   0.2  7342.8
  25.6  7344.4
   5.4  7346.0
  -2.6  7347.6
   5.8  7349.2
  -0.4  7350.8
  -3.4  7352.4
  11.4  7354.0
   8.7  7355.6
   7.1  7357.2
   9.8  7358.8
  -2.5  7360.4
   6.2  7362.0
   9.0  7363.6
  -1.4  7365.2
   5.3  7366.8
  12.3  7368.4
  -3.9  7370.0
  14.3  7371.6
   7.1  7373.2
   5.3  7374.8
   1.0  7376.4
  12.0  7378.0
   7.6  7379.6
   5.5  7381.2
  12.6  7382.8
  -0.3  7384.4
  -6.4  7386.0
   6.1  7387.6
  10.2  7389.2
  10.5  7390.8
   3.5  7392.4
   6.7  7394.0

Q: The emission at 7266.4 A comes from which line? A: [O II]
